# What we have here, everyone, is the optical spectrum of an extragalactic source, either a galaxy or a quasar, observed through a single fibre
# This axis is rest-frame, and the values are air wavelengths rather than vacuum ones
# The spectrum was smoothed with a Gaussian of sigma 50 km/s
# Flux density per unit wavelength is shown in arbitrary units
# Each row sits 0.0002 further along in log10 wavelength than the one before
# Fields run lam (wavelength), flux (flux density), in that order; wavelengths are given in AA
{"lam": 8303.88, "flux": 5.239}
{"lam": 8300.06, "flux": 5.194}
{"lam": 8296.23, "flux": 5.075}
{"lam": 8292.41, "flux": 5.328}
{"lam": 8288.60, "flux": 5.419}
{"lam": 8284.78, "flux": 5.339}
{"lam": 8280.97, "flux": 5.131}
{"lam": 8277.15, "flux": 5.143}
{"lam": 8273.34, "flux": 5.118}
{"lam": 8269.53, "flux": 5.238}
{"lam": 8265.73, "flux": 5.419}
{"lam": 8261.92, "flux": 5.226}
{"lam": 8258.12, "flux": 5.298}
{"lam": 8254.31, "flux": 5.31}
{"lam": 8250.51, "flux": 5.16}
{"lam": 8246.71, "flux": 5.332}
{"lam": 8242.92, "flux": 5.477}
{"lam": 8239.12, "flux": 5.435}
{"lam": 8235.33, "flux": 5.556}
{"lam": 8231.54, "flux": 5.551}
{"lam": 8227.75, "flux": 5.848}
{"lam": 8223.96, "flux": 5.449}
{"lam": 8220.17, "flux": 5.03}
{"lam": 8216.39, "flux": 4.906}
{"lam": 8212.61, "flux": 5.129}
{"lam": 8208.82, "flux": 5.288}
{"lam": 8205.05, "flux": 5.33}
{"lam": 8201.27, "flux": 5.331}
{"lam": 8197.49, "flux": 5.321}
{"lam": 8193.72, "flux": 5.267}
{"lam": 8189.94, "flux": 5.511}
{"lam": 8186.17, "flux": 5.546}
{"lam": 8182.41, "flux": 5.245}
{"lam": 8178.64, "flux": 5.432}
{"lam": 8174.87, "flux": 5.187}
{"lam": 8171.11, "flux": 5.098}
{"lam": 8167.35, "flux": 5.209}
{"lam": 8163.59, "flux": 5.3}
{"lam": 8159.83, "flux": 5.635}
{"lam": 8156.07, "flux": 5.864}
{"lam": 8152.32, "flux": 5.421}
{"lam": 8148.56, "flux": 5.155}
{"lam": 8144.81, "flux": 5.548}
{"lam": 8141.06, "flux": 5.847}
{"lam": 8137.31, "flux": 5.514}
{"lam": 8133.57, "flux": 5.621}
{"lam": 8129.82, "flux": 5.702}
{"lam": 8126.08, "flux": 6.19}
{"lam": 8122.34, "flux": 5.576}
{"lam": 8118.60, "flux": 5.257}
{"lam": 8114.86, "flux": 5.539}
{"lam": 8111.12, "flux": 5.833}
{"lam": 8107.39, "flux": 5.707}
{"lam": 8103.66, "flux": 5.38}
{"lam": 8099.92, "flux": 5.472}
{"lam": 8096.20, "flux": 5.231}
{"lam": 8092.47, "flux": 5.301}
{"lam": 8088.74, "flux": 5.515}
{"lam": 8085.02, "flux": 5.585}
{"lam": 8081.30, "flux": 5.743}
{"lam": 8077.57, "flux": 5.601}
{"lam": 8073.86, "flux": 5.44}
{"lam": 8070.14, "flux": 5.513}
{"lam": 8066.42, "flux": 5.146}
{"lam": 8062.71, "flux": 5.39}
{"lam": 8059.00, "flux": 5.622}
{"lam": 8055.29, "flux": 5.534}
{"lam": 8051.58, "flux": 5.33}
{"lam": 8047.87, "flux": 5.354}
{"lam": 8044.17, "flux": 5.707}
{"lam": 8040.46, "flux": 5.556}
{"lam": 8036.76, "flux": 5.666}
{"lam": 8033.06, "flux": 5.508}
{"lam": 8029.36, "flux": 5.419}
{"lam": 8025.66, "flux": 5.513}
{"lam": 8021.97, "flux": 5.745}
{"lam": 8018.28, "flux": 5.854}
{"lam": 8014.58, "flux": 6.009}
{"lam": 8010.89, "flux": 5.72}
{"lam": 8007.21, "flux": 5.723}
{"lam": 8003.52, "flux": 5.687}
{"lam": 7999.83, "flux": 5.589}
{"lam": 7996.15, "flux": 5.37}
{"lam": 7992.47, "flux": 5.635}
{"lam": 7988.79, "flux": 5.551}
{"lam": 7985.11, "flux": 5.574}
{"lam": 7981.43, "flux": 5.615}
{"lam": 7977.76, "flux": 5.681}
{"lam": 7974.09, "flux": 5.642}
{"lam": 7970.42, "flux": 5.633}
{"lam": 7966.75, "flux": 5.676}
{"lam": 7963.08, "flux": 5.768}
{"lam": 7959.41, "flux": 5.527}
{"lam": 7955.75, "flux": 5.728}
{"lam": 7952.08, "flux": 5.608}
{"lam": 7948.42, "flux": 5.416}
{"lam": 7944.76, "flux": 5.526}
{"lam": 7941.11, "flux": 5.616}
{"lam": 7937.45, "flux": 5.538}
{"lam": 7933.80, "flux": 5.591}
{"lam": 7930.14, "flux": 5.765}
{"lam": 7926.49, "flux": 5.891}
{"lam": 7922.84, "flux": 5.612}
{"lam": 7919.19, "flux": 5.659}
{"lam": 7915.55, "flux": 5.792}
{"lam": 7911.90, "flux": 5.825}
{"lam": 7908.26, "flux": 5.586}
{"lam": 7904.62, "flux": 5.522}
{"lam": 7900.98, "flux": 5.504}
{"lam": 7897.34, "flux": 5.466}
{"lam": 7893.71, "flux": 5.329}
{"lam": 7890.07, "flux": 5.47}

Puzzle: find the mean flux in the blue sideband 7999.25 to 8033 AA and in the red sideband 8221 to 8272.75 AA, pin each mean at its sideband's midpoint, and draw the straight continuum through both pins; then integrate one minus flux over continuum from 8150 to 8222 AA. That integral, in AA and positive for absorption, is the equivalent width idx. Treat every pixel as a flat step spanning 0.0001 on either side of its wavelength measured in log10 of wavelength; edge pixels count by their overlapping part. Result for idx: 2.0 AA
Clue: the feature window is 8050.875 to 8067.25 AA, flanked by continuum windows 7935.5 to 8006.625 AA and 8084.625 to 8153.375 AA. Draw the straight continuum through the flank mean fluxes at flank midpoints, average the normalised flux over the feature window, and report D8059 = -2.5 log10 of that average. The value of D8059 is 0.03 mag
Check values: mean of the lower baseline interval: 5.6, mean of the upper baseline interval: 5.55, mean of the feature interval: 5.43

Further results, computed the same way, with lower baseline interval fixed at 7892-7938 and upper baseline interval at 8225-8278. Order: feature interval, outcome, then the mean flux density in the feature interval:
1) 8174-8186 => 0.02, 5.33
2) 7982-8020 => -0.02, 5.67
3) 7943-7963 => 0.00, 5.58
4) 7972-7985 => -0.01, 5.64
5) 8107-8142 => -0.04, 5.67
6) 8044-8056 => 0.02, 5.45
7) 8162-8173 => 0.05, 5.2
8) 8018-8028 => -0.02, 5.67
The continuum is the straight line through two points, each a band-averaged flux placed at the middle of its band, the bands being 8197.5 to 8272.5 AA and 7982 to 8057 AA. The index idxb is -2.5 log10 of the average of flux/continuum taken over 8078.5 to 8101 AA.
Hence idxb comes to 0.01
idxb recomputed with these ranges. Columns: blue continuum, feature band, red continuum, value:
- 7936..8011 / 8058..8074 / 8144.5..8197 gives 0.018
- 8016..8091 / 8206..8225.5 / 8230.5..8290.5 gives 0.042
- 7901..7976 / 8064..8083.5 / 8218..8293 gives 0.005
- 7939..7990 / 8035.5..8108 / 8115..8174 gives 0.015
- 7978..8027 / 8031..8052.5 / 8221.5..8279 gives 0.017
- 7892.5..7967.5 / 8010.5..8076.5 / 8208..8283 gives -0.010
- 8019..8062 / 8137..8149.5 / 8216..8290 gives -0.020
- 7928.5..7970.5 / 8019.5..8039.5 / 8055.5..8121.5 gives -0.007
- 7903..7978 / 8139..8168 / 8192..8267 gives -0.019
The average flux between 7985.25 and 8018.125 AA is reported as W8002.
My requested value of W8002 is 5.67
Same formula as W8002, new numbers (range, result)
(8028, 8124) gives 5.5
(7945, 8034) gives 5.63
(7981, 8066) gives 5.59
